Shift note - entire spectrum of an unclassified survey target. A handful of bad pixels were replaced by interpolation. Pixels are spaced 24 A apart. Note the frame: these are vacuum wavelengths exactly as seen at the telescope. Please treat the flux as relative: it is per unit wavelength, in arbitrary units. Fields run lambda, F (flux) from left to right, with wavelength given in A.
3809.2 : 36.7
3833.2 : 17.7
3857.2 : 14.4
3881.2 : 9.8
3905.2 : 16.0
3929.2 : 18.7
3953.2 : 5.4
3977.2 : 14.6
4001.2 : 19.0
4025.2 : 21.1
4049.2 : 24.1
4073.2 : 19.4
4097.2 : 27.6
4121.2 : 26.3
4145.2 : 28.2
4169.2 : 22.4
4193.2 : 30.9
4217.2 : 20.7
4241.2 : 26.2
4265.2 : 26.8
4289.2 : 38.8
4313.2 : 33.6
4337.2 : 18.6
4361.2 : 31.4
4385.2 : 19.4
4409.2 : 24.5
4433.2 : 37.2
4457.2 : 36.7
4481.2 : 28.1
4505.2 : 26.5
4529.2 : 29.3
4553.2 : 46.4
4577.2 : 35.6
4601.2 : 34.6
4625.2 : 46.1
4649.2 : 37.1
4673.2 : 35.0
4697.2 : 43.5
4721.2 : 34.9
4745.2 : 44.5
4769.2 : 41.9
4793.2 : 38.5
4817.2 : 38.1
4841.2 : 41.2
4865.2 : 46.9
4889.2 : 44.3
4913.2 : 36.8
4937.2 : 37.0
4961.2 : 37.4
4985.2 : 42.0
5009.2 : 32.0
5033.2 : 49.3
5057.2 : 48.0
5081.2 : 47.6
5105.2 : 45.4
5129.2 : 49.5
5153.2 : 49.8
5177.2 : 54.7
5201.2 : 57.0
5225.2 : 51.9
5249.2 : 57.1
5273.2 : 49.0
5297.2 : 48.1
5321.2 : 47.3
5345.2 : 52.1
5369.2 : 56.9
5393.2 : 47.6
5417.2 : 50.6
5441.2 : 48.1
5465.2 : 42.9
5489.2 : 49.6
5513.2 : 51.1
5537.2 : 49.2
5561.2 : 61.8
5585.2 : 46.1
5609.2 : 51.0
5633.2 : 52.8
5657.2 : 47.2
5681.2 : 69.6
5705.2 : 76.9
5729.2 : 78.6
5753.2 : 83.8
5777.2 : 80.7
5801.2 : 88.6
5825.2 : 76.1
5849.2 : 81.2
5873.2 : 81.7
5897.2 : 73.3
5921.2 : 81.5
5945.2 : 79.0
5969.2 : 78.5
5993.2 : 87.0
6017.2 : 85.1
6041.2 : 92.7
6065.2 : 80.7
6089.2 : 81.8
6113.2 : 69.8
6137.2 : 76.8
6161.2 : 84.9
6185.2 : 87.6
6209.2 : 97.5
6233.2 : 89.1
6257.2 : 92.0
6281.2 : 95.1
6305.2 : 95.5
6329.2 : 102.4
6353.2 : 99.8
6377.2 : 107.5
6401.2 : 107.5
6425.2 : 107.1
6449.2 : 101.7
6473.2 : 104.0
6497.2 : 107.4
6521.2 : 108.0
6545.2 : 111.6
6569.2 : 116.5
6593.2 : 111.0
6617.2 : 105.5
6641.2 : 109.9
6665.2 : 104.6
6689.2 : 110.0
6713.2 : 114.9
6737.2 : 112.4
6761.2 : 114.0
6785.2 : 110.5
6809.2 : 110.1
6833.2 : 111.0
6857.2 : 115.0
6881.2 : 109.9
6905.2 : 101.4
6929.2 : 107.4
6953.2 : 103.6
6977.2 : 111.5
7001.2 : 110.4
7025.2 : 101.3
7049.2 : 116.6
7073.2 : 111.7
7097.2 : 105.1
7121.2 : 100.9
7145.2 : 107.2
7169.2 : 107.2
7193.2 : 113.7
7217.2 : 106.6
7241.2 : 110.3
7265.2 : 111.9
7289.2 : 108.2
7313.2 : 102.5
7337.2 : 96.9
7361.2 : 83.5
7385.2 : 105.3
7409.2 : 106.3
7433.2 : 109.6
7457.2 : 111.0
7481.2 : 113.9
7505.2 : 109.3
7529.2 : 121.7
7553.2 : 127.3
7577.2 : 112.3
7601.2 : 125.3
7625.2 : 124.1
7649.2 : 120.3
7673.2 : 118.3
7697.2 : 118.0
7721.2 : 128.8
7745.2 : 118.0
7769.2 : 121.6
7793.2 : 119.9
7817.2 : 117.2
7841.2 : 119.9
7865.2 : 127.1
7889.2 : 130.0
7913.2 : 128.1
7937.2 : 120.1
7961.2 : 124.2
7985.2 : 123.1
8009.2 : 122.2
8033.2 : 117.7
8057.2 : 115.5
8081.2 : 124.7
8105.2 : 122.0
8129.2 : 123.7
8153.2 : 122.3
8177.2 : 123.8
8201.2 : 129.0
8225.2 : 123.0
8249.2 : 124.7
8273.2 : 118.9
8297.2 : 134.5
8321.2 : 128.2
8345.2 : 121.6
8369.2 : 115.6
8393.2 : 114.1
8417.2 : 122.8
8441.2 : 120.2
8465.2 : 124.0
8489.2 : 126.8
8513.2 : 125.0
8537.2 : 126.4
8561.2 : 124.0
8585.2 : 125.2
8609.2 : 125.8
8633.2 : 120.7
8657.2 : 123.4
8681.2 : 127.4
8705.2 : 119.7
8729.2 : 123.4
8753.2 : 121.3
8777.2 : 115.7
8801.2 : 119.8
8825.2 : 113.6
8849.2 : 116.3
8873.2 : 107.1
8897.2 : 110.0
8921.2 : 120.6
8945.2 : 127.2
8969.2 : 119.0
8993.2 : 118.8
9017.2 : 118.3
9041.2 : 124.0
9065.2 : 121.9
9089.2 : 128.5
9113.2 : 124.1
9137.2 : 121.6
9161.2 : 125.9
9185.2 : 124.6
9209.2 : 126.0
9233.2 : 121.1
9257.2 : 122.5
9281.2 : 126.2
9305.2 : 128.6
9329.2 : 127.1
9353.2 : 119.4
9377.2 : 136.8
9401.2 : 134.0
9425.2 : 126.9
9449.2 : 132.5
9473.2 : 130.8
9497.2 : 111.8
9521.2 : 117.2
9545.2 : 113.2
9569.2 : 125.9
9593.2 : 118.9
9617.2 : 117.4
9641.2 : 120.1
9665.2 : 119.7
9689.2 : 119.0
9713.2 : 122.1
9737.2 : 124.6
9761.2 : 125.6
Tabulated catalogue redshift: 0.42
